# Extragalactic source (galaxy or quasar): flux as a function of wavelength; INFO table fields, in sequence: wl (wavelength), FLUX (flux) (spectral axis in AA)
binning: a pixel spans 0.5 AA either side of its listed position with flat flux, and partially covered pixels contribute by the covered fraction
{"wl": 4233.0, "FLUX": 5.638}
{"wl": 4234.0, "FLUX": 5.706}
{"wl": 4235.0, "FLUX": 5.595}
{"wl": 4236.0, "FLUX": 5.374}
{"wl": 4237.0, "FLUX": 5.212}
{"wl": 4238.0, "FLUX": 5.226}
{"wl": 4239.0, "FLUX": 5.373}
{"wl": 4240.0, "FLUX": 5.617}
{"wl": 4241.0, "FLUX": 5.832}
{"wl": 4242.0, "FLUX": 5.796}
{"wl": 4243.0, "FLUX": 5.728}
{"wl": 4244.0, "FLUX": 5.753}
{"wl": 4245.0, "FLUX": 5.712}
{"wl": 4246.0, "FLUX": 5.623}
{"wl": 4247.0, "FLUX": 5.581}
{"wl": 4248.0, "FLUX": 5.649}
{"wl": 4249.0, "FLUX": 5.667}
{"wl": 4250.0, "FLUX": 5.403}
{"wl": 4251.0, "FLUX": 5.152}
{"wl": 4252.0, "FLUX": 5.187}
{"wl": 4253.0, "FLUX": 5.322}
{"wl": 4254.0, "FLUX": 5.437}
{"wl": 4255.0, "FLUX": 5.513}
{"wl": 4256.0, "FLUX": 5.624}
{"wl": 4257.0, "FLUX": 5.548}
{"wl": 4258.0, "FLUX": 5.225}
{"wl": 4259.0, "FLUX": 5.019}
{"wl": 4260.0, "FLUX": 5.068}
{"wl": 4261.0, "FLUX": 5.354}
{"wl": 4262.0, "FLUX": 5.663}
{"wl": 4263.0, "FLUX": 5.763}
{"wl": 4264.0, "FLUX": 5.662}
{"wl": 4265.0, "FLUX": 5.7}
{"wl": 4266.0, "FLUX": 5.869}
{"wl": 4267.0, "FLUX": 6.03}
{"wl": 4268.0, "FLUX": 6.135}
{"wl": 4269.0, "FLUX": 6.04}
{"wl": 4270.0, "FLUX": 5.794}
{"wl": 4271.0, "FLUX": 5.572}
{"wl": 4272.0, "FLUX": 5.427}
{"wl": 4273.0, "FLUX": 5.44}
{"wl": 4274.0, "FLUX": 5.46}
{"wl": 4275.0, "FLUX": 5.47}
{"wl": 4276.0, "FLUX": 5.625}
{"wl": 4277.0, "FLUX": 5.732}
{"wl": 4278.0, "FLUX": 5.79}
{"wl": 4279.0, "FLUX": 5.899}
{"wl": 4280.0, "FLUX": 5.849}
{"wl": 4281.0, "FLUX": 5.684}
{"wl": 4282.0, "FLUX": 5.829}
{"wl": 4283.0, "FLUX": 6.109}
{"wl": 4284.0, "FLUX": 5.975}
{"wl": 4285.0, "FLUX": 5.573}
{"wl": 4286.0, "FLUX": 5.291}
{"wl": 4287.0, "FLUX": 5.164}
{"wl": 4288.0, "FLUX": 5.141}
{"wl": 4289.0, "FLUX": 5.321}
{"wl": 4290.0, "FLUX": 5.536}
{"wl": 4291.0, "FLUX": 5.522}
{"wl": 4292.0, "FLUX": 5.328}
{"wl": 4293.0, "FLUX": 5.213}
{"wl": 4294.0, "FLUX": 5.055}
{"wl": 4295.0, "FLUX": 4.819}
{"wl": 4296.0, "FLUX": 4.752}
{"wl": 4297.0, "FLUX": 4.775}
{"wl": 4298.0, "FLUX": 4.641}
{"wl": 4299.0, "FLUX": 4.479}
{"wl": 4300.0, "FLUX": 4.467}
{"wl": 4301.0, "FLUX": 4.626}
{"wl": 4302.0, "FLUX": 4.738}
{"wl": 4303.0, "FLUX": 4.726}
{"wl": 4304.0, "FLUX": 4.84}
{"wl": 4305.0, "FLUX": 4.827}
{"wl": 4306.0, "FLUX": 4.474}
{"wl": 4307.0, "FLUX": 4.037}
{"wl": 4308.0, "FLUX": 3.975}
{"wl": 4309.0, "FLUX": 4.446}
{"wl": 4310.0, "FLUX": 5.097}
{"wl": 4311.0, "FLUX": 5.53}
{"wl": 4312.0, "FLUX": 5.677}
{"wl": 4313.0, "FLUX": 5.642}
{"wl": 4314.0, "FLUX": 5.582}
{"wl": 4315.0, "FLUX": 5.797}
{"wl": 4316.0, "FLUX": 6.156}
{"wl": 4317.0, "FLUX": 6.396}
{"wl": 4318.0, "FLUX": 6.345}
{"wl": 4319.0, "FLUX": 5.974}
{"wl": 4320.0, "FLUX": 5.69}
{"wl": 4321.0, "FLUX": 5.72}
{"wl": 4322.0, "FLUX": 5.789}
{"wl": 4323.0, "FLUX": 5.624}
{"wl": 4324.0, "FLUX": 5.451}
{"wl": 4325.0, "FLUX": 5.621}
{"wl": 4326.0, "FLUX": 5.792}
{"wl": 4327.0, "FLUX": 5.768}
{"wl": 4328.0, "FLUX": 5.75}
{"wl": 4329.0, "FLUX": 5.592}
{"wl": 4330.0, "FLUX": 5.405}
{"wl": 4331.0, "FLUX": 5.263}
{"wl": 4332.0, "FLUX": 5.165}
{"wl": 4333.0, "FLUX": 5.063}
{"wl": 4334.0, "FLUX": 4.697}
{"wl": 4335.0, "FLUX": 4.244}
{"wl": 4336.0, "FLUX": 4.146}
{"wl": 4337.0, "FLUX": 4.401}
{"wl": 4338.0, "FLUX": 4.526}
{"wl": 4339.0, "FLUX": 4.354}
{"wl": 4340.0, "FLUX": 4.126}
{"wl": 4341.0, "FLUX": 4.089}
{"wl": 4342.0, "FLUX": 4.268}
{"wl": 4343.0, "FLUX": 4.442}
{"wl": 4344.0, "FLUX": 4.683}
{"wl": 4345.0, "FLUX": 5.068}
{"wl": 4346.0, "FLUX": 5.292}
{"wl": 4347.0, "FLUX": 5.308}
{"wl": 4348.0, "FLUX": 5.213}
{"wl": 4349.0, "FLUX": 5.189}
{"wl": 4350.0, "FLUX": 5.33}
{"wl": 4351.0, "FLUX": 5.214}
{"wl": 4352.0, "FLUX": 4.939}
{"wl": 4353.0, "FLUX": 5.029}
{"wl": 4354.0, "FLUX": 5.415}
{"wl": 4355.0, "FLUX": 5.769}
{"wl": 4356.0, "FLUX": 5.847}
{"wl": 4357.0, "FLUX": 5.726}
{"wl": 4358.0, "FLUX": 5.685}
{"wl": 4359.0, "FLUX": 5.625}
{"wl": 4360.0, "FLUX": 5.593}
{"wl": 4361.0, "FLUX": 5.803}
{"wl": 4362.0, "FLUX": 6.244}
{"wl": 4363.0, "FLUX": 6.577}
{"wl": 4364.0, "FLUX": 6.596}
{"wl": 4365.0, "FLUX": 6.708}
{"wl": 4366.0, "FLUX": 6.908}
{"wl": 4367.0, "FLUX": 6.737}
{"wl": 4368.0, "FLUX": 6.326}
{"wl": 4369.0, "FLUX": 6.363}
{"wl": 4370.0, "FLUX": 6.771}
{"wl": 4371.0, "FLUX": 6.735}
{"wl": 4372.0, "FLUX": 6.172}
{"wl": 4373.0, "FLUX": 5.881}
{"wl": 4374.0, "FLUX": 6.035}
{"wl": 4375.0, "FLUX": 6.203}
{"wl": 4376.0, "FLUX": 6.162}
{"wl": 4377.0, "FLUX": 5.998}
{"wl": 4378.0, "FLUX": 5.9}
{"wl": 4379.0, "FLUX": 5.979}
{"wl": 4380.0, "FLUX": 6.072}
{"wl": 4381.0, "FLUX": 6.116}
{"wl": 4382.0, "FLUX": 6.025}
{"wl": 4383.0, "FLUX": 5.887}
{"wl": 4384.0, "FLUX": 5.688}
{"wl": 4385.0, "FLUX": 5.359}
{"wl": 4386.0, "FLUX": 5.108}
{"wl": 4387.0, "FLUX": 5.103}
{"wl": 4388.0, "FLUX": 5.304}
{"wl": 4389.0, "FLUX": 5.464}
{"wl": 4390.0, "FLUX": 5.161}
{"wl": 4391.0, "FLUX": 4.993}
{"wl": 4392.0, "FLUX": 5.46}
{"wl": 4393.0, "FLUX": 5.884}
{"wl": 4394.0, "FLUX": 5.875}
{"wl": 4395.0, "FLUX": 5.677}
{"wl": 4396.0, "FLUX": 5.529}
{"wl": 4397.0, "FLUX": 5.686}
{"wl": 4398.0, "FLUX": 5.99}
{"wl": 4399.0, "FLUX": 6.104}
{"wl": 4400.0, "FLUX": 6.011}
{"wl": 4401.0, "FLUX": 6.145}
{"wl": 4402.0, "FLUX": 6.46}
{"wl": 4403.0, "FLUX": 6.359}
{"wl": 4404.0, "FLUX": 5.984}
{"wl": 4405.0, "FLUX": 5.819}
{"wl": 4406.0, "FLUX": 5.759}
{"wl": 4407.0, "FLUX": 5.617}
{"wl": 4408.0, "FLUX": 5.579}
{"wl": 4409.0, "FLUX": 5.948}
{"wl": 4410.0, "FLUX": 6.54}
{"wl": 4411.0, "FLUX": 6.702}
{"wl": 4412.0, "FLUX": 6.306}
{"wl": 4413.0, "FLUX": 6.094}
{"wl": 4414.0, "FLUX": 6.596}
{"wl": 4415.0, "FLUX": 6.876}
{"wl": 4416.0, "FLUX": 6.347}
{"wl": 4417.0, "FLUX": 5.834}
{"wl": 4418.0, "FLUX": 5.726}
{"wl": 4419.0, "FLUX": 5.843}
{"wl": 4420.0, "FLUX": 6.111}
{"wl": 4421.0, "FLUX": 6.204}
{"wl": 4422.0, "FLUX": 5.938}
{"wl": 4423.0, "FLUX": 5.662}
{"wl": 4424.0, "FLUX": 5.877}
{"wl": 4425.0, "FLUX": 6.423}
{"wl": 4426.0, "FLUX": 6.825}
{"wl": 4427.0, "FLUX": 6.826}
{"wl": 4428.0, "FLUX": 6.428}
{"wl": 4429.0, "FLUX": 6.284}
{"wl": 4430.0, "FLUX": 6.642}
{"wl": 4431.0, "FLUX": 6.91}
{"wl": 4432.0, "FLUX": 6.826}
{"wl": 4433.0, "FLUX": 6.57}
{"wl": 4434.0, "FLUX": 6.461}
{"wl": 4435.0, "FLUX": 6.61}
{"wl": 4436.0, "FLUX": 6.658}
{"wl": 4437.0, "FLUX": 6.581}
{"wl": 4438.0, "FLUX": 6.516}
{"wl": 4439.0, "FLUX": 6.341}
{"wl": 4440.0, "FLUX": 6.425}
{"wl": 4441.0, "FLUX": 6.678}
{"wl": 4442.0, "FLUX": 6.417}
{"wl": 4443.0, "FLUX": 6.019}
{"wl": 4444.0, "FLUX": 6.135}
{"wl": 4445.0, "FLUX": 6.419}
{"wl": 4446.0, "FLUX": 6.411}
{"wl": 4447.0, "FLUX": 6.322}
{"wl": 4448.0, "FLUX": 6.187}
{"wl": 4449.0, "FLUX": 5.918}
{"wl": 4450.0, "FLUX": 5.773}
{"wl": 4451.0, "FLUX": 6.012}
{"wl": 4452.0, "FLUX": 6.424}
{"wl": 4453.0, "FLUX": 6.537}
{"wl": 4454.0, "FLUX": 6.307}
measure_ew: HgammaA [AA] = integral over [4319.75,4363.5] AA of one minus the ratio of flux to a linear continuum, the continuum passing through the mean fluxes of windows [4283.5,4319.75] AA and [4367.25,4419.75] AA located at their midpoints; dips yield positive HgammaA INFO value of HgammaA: 2.2 AA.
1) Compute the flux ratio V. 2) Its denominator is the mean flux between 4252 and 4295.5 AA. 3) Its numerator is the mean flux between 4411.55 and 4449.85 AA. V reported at 1.14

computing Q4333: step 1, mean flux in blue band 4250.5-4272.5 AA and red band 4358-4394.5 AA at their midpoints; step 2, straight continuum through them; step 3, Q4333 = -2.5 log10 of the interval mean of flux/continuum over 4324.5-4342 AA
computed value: 0.18 mag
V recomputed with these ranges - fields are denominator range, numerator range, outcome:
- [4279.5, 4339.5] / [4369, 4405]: 1.12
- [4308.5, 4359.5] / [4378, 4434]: 1.14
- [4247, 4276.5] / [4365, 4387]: 1.10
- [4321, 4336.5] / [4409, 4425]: 1.16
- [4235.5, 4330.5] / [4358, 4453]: 1.13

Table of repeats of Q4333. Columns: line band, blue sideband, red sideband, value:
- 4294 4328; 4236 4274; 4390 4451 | 0.11 mag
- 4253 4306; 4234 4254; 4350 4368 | 0.05 mag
